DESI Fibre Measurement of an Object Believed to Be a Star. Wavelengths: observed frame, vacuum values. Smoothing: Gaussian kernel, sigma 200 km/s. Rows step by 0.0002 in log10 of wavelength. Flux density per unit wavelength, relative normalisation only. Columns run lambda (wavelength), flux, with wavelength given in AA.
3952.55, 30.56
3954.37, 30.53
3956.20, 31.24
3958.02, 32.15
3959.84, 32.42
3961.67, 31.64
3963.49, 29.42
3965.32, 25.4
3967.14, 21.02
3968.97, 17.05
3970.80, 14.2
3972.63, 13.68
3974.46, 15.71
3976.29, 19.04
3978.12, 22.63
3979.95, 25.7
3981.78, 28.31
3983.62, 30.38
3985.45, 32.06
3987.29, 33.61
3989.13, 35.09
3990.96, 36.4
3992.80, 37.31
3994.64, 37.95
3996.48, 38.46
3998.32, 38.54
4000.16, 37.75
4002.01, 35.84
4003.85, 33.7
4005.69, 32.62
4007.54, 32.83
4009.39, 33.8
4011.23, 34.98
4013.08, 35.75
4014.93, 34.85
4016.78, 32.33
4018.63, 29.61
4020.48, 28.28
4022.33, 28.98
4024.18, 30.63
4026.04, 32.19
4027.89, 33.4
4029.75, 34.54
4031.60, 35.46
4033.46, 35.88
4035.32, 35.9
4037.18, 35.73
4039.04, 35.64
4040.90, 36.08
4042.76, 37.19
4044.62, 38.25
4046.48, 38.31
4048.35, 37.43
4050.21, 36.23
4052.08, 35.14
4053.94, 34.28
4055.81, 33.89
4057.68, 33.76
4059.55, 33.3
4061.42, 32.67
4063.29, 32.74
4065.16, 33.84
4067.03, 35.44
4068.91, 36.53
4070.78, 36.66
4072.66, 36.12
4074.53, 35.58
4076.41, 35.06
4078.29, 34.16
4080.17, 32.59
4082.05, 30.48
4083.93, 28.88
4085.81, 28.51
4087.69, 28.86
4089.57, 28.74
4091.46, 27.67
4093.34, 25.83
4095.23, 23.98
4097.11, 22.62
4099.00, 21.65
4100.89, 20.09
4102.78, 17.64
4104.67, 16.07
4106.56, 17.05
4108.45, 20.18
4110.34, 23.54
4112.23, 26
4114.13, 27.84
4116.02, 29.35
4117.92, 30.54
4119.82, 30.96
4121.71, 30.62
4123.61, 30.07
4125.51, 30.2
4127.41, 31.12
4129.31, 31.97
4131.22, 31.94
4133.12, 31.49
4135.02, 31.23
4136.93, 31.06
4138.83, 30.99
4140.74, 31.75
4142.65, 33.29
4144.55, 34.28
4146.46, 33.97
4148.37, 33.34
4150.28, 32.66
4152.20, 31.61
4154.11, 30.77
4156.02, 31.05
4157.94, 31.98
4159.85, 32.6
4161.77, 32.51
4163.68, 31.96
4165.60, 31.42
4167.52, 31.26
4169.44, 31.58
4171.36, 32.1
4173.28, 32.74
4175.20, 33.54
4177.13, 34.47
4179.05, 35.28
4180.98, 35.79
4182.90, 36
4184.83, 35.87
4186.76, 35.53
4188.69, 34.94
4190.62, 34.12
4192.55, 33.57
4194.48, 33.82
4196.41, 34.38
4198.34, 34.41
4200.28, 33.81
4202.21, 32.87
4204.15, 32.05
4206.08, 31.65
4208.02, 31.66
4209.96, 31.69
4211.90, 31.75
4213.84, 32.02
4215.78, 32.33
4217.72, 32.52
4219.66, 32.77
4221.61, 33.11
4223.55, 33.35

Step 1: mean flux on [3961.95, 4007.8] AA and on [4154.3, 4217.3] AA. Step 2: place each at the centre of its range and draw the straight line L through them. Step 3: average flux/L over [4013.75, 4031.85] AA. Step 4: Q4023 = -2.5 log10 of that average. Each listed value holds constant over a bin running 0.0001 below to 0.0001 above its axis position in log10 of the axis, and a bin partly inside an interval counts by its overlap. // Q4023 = -0.08 mag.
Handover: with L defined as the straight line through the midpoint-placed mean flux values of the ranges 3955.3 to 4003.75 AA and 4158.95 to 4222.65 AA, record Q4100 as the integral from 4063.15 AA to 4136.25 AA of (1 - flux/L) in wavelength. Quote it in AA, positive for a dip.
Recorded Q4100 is 6.1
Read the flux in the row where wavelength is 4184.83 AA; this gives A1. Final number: 35.87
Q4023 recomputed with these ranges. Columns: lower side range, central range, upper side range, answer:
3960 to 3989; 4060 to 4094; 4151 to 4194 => -0.12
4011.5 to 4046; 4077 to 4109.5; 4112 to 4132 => 0.24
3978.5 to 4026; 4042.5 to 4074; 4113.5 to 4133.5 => -0.11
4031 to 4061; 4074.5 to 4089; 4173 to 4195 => 0.13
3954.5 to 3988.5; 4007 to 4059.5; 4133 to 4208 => -0.23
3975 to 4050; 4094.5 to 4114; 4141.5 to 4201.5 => 0.50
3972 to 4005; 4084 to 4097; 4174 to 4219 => 0.19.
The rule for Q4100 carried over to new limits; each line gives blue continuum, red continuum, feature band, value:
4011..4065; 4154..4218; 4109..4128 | 2.7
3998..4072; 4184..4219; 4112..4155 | 3.2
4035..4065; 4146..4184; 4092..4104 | 4.3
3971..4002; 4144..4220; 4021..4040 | -1.9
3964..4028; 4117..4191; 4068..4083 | -1.6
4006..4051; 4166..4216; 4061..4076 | -0.4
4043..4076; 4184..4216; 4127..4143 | 1.2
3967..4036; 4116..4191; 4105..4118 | 3.2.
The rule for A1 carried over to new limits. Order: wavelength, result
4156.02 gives 31.05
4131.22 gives 31.94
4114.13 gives 27.84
